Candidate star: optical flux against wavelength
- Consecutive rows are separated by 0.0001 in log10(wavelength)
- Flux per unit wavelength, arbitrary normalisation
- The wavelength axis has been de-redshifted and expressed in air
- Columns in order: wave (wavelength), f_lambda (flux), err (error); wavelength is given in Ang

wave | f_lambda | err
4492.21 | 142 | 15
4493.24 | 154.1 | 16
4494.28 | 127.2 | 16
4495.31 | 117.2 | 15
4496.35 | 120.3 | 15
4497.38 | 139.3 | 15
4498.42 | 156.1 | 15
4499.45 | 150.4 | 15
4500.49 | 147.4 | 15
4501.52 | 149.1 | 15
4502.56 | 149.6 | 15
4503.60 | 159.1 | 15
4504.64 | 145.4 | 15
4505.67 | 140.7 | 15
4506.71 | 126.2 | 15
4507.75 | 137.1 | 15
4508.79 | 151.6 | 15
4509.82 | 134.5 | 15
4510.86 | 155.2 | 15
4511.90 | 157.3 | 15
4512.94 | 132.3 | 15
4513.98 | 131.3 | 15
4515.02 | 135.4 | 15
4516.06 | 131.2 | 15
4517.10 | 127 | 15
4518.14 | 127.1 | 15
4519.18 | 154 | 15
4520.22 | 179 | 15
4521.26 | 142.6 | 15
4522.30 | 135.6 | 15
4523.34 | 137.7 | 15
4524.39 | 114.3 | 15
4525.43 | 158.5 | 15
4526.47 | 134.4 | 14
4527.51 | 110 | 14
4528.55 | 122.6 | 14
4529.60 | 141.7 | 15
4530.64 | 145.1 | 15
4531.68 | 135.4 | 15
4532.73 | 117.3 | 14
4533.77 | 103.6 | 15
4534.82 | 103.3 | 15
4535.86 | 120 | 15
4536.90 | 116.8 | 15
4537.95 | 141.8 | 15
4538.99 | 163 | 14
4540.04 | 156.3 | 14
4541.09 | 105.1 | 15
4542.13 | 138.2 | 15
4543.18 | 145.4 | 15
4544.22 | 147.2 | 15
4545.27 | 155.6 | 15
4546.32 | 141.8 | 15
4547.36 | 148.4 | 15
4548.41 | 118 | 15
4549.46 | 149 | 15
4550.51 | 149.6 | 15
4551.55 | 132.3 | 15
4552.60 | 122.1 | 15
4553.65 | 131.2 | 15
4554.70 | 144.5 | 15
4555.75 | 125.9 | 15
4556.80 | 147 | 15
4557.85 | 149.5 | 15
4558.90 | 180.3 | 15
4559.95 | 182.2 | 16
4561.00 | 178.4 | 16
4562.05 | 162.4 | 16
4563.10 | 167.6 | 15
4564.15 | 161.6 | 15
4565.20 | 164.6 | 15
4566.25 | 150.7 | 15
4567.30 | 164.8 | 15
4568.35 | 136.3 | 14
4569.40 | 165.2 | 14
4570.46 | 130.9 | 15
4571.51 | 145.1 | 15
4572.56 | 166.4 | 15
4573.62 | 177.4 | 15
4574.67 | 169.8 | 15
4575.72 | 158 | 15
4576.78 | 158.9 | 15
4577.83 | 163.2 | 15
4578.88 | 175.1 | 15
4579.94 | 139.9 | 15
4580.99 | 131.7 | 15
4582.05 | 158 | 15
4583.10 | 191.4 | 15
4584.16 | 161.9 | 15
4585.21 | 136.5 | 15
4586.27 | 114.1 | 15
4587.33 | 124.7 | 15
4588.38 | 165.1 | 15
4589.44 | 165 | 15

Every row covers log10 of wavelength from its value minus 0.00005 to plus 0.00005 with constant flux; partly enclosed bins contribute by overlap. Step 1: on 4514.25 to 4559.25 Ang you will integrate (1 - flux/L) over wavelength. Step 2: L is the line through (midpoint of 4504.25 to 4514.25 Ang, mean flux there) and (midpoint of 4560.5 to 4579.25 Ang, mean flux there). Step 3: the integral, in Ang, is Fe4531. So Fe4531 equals 4.1 Ang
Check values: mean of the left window 141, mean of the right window 161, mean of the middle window 137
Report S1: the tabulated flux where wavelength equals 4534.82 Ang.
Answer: 103.3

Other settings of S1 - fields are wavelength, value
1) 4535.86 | 120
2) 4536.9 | 116.8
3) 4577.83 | 163.2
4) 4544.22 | 147.2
